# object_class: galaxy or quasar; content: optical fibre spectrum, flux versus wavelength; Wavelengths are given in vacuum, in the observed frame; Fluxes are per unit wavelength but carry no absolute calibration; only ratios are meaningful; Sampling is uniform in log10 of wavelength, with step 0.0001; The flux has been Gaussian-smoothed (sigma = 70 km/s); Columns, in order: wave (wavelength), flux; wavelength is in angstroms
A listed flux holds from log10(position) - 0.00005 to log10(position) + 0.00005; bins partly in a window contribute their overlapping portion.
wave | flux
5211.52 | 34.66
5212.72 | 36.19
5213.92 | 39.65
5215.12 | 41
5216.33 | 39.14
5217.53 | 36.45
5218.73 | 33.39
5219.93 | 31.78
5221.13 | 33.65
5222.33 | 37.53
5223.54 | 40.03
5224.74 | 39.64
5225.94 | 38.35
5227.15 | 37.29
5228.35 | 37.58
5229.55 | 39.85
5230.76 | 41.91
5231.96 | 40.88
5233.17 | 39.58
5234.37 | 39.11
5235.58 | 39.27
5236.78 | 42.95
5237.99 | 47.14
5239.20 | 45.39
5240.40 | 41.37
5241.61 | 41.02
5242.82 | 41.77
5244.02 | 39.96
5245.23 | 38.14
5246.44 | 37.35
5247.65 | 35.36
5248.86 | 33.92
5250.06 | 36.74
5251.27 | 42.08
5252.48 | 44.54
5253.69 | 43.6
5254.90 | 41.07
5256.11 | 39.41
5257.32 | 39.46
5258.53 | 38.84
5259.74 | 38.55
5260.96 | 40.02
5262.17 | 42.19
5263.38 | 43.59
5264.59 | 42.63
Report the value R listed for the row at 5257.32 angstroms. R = 39.46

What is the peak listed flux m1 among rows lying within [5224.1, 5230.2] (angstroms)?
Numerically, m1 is 39.85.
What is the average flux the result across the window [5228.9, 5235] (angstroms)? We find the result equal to 40.2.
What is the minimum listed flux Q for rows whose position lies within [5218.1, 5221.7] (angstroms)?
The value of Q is 31.78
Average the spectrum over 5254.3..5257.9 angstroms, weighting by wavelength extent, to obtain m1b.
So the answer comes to 40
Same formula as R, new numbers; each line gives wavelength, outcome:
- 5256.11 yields 39.41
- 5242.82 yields 41.77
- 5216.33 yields 39.14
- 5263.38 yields 43.59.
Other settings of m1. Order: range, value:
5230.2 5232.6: 41.91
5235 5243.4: 47.14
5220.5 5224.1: 40.03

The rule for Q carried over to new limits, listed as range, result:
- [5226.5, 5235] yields 37.29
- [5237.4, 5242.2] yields 41.02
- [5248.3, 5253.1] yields 33.92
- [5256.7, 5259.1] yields 38.84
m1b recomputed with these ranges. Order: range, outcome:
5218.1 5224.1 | 35.3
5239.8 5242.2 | 41.2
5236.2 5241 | 44.2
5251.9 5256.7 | 42.1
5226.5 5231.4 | 39.2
